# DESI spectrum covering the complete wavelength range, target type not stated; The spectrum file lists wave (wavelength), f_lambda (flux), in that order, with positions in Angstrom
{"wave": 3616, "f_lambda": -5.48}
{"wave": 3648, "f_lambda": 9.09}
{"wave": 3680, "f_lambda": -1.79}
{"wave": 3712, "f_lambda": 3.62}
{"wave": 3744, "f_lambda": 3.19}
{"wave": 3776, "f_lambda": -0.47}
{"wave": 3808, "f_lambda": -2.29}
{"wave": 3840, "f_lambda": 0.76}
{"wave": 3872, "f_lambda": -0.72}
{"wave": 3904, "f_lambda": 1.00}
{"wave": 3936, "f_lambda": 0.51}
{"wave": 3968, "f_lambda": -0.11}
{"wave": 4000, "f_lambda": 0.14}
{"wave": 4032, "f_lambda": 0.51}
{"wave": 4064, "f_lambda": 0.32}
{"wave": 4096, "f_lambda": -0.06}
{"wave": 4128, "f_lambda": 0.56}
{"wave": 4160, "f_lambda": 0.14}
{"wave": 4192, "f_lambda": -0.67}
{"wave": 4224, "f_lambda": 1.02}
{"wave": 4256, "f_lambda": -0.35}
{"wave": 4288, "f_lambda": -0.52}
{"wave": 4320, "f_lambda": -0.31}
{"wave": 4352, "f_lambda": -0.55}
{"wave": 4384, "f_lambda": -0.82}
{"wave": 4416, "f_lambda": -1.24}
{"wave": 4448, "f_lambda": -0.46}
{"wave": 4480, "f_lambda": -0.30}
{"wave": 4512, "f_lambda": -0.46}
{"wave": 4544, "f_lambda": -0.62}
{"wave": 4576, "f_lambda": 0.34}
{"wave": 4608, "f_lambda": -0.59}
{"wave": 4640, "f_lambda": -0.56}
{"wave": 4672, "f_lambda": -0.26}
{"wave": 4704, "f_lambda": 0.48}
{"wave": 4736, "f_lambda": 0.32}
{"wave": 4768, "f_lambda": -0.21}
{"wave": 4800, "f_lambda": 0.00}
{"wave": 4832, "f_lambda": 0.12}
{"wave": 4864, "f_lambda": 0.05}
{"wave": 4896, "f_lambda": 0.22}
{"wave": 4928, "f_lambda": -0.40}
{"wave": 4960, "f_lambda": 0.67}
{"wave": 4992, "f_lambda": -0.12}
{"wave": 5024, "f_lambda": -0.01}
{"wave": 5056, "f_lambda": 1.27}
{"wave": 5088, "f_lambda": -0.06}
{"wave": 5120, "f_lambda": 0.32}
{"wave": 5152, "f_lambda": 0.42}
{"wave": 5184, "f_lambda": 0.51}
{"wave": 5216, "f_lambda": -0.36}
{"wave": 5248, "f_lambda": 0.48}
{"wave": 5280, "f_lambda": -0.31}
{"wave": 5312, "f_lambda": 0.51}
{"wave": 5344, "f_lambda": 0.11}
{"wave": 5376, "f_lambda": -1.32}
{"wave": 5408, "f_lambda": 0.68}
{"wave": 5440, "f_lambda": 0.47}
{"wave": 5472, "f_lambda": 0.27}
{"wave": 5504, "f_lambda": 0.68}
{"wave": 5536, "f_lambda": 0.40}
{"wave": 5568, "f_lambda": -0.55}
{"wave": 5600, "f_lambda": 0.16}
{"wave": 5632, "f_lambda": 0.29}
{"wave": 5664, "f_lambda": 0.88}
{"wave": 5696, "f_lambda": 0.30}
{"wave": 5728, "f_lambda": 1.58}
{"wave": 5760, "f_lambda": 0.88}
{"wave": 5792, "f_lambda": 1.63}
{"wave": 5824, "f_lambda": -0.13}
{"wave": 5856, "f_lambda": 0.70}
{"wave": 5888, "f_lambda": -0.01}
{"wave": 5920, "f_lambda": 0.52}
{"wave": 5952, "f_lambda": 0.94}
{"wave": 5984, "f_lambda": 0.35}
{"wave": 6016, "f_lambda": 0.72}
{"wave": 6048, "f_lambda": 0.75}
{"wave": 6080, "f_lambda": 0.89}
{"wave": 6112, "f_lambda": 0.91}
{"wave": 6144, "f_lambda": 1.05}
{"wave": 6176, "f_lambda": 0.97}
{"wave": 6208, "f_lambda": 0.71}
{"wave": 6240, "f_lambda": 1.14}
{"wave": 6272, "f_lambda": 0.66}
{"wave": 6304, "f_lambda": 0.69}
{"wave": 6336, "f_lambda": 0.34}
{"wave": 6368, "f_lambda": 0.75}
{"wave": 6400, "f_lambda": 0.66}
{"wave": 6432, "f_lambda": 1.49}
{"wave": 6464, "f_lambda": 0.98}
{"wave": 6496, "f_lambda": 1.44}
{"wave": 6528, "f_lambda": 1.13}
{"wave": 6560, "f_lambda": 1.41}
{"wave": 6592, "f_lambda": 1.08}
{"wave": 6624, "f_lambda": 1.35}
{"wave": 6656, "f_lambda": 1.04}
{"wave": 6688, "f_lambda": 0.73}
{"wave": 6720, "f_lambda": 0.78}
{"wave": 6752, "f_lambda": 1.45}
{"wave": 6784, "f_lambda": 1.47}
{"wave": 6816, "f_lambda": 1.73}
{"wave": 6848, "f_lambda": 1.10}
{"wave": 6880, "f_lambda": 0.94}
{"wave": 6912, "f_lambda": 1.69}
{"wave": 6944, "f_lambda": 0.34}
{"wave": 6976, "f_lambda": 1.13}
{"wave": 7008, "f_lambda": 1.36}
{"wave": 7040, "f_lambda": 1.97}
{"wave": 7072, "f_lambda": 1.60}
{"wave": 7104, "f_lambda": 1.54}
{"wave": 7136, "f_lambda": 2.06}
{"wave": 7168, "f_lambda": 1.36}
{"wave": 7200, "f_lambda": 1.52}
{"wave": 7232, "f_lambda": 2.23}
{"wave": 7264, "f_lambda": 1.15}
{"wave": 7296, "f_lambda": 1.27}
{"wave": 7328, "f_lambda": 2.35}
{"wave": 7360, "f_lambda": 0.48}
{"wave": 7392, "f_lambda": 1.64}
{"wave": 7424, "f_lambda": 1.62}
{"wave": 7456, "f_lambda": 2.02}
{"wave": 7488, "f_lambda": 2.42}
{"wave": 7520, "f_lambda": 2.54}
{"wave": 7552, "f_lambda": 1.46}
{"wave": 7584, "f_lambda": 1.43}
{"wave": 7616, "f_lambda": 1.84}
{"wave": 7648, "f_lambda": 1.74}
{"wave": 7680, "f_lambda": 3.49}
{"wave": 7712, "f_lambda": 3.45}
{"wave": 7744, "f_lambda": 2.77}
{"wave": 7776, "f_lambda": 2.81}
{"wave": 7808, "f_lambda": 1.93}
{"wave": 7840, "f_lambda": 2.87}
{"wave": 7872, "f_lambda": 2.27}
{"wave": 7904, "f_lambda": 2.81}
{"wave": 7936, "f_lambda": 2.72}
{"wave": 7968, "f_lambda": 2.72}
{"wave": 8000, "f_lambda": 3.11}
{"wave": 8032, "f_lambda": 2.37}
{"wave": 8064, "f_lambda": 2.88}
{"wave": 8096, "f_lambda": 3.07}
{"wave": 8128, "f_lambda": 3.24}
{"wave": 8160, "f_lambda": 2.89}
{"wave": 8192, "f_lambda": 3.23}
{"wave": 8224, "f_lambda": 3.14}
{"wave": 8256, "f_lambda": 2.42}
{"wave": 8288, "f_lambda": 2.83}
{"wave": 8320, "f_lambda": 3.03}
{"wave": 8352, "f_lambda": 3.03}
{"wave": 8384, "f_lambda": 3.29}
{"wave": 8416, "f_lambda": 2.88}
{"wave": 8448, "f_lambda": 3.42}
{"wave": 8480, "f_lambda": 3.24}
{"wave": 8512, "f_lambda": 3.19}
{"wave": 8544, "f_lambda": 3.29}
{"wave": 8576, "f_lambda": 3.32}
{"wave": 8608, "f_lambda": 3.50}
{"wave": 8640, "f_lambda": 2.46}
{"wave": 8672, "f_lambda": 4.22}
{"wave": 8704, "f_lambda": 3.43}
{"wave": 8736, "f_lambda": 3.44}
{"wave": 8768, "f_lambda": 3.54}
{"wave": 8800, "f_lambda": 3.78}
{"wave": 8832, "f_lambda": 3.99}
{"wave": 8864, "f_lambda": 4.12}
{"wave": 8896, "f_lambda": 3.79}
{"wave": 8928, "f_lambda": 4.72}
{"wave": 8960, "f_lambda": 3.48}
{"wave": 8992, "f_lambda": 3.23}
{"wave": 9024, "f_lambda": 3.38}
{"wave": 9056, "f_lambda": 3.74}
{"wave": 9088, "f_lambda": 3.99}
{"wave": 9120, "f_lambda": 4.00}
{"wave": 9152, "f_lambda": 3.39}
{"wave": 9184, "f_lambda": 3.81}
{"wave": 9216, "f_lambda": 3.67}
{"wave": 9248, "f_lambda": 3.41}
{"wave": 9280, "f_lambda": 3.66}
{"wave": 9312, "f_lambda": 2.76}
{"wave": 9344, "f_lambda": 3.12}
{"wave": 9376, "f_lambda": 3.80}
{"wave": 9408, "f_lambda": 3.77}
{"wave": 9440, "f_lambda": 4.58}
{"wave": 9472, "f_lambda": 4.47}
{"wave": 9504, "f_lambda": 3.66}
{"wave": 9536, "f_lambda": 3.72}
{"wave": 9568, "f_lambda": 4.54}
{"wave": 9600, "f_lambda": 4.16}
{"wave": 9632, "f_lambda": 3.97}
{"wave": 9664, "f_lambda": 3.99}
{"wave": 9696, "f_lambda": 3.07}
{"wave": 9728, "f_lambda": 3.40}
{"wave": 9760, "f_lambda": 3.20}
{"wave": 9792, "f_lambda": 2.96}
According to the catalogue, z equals 0.92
